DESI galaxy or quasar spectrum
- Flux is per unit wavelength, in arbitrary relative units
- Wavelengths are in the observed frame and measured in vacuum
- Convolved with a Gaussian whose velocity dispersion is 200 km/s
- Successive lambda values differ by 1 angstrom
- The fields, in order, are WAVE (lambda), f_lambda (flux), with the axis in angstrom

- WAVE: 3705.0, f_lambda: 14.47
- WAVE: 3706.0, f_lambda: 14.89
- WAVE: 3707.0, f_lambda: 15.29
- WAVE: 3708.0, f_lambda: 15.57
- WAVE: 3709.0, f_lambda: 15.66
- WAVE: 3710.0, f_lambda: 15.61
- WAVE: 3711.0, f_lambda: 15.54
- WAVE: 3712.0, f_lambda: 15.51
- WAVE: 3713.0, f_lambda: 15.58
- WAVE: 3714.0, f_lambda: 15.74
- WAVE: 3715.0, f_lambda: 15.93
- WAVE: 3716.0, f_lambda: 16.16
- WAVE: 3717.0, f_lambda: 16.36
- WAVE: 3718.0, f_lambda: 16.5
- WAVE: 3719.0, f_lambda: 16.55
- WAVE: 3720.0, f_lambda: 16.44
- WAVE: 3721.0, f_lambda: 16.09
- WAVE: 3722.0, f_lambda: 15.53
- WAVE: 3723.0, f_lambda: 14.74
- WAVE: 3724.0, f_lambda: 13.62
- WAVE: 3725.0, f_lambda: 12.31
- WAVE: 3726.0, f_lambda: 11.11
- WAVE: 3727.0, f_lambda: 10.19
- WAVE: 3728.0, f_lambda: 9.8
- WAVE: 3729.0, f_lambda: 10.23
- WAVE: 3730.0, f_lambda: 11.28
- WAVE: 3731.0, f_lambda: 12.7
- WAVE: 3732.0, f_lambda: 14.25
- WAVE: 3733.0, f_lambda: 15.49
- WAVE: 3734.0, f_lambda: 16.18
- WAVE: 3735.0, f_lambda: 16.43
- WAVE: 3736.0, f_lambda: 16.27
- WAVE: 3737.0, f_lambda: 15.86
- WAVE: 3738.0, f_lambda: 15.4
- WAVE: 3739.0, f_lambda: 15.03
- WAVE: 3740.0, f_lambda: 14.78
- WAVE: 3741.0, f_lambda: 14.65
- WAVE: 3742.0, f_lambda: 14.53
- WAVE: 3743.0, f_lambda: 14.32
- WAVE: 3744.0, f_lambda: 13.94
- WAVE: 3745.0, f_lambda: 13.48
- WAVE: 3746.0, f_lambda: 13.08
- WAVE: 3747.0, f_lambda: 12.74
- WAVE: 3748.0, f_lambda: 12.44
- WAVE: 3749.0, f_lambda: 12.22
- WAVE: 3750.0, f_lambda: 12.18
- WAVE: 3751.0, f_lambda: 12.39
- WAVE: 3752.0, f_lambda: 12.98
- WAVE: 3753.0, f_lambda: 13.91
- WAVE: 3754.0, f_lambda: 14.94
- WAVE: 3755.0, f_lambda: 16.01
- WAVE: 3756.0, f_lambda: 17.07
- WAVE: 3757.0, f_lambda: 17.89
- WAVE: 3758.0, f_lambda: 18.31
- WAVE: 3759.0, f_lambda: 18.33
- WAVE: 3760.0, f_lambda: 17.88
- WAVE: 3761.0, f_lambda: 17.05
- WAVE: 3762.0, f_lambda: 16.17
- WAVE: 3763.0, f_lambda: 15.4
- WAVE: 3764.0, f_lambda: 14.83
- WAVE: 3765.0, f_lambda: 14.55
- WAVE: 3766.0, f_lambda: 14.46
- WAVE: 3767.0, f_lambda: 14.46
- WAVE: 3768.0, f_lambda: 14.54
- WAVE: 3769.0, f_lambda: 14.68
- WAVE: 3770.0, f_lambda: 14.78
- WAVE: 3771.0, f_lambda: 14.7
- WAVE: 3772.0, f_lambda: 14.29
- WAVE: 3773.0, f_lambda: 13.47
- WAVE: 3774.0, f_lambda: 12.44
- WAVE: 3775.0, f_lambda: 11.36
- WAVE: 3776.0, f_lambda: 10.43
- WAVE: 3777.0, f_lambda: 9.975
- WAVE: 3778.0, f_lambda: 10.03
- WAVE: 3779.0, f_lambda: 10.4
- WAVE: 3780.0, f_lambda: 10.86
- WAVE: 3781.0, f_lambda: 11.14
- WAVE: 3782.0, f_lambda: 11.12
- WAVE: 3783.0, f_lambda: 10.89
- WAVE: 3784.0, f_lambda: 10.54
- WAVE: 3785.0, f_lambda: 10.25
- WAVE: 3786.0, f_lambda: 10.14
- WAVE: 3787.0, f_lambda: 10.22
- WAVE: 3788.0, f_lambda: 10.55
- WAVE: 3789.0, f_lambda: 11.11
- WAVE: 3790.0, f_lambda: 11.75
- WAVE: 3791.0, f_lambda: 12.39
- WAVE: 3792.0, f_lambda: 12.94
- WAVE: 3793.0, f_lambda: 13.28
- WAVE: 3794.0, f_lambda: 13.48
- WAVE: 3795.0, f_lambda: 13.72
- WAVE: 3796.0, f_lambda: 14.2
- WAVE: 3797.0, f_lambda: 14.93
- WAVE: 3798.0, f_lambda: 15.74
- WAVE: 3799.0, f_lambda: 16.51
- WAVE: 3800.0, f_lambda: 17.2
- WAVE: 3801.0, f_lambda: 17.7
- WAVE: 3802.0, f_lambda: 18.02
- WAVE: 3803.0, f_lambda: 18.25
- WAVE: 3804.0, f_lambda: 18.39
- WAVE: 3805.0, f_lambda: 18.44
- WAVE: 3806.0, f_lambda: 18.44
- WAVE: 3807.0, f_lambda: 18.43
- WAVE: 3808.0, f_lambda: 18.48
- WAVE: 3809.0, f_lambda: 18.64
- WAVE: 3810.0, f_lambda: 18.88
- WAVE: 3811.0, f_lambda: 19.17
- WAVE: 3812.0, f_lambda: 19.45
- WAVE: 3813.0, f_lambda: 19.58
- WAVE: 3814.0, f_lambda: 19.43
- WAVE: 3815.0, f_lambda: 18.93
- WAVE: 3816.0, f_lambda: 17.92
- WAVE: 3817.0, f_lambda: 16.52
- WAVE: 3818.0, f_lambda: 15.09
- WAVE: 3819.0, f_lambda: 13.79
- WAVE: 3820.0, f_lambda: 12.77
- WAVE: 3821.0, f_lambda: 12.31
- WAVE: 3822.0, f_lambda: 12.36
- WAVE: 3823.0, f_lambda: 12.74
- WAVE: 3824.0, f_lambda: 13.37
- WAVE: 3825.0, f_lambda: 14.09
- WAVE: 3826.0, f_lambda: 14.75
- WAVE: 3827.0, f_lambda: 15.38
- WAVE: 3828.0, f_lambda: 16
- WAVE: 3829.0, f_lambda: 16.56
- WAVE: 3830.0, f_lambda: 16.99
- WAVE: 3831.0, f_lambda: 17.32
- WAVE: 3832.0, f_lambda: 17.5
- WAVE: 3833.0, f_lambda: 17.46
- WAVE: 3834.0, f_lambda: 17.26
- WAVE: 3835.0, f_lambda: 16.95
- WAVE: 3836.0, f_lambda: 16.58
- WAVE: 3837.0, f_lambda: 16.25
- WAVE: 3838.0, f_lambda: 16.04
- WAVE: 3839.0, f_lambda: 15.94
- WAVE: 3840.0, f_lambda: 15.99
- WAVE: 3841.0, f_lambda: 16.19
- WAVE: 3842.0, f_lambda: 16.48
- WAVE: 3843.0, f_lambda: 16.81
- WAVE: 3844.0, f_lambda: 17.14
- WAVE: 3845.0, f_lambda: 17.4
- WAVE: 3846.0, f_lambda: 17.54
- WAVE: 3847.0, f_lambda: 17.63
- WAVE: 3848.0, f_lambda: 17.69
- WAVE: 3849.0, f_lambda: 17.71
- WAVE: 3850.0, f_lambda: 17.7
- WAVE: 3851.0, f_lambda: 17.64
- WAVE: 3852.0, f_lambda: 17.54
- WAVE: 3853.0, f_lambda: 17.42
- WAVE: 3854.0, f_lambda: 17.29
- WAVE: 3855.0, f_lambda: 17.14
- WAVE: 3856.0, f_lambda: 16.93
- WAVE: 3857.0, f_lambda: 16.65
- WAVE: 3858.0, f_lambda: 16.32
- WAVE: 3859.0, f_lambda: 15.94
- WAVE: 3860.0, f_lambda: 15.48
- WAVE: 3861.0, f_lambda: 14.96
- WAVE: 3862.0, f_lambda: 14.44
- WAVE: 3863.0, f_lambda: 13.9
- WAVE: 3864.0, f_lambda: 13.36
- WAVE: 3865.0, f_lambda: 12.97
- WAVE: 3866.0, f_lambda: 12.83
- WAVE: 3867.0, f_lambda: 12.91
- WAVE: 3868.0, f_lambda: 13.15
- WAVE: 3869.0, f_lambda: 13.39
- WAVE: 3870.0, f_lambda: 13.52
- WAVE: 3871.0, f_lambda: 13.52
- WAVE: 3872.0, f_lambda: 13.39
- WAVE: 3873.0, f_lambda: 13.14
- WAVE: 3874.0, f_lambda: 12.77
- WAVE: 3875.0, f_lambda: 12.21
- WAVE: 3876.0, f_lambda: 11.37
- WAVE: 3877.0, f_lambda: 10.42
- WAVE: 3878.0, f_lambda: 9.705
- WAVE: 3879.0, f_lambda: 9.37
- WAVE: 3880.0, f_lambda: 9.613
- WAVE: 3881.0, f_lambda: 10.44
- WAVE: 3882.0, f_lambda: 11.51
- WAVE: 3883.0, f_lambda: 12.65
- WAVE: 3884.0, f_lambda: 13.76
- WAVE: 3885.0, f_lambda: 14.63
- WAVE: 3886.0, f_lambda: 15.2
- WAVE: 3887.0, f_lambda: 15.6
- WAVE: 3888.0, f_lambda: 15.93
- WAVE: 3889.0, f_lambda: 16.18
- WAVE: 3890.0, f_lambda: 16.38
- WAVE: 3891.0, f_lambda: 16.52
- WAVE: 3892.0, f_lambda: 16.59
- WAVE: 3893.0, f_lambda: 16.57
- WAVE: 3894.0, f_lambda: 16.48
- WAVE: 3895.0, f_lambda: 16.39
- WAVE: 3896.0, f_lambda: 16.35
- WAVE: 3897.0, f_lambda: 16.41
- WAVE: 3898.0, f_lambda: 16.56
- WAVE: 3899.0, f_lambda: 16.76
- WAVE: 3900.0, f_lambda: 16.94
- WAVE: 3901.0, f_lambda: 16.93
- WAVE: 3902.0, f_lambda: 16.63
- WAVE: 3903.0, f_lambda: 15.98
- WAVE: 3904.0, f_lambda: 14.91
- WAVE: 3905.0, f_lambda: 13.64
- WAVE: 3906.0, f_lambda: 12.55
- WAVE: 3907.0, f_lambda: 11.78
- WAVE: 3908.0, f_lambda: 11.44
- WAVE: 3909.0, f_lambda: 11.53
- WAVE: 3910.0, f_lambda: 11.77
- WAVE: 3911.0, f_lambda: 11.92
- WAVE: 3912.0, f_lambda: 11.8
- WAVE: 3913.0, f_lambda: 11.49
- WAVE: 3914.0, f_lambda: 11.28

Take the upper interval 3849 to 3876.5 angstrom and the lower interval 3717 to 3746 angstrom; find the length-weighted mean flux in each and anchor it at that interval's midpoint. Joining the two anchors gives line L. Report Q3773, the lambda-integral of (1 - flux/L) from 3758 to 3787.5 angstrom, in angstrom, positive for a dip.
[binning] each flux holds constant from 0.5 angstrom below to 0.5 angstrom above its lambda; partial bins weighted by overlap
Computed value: 2.5 angstrom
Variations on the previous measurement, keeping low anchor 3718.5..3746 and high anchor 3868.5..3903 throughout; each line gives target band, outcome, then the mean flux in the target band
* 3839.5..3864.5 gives -4.1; 16.5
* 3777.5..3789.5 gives 3.0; 10.6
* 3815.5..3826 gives 0.0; 14.1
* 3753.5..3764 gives -2.0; 16.8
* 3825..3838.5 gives -2.1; 16.5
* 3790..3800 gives 0.0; 14.2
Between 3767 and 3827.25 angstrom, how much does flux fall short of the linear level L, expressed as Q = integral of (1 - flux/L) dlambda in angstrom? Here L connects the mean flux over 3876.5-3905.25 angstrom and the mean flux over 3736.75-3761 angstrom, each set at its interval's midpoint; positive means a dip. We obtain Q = 1.4 angstrom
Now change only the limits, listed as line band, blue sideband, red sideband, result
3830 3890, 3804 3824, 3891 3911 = 3.4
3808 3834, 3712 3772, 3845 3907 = -2.8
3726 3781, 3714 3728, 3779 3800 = -1.7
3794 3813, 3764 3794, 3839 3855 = -4.6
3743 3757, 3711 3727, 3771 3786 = -0.8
